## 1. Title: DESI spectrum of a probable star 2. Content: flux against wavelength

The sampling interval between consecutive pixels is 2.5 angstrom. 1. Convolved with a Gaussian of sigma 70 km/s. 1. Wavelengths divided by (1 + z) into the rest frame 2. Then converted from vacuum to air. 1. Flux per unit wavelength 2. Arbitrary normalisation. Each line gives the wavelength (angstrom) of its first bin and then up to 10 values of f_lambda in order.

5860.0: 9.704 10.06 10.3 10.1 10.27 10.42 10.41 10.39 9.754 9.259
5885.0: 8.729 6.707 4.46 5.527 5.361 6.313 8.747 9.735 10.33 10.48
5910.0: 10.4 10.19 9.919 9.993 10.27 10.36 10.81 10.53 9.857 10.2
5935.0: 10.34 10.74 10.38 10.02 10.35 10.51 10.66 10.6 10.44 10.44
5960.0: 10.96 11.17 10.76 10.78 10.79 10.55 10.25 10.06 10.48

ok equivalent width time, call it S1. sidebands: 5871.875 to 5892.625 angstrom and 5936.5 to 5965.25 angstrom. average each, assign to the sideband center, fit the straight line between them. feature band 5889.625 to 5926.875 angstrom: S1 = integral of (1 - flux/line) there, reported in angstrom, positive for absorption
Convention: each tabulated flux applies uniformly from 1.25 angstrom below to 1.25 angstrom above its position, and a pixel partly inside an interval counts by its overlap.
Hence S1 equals 1.4 angstrom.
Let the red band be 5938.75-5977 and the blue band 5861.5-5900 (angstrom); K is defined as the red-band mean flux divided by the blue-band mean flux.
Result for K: 1.24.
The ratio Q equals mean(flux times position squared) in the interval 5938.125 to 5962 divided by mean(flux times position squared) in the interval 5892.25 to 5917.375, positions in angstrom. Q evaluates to 1.20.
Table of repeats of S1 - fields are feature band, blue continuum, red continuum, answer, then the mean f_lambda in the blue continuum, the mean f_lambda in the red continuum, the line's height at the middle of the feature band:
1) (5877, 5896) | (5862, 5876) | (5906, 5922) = 5.2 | 10.3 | 10.2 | 10.2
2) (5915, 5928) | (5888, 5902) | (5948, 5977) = -3.8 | 6.31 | 10.7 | 8.02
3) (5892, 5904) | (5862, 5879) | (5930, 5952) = 3.5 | 10.3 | 10.4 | 10.3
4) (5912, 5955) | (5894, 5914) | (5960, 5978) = -2.6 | 9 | 10.7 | 9.76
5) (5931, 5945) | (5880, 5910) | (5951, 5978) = -1.0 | 7.98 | 10.6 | 9.62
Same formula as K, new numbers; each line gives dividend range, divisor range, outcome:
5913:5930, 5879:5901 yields 1.44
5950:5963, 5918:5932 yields 1.03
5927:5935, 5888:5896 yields 1.94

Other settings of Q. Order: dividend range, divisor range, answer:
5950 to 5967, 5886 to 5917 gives 1.33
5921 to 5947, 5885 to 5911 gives 1.34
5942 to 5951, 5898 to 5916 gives 1.07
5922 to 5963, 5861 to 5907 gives 1.22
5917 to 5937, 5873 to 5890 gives 1.18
